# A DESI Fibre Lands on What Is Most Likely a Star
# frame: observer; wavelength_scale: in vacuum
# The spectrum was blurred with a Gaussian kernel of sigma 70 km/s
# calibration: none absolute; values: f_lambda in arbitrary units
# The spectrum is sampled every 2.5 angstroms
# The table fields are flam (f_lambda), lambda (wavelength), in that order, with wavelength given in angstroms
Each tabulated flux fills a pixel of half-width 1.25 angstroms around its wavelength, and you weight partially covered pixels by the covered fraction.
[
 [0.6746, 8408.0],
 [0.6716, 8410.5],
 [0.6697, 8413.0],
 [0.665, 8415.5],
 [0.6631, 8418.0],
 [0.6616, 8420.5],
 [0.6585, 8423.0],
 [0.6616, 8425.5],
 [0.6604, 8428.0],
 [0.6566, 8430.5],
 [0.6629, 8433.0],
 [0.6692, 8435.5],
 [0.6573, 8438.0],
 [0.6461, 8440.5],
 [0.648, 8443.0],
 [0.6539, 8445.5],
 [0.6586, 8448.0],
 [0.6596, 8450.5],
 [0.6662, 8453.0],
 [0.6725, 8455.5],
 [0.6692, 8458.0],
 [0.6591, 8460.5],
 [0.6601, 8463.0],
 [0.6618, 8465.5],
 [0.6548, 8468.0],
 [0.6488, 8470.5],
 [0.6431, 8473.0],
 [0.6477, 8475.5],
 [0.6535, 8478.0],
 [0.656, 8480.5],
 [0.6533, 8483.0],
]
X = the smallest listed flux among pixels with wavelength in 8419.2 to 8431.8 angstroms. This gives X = 0.6566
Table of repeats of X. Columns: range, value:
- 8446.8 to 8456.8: 0.6586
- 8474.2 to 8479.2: 0.6477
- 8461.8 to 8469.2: 0.6548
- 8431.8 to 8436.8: 0.6629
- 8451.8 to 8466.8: 0.6591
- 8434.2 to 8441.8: 0.6461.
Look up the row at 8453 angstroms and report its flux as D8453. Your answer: 0.6662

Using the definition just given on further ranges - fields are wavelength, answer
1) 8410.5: 0.6716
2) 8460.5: 0.6591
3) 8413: 0.6697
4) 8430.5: 0.6566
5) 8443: 0.648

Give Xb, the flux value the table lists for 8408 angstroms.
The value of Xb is 0.6746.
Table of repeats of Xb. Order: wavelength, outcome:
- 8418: 0.6631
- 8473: 0.6431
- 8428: 0.6604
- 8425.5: 0.6616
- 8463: 0.6601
